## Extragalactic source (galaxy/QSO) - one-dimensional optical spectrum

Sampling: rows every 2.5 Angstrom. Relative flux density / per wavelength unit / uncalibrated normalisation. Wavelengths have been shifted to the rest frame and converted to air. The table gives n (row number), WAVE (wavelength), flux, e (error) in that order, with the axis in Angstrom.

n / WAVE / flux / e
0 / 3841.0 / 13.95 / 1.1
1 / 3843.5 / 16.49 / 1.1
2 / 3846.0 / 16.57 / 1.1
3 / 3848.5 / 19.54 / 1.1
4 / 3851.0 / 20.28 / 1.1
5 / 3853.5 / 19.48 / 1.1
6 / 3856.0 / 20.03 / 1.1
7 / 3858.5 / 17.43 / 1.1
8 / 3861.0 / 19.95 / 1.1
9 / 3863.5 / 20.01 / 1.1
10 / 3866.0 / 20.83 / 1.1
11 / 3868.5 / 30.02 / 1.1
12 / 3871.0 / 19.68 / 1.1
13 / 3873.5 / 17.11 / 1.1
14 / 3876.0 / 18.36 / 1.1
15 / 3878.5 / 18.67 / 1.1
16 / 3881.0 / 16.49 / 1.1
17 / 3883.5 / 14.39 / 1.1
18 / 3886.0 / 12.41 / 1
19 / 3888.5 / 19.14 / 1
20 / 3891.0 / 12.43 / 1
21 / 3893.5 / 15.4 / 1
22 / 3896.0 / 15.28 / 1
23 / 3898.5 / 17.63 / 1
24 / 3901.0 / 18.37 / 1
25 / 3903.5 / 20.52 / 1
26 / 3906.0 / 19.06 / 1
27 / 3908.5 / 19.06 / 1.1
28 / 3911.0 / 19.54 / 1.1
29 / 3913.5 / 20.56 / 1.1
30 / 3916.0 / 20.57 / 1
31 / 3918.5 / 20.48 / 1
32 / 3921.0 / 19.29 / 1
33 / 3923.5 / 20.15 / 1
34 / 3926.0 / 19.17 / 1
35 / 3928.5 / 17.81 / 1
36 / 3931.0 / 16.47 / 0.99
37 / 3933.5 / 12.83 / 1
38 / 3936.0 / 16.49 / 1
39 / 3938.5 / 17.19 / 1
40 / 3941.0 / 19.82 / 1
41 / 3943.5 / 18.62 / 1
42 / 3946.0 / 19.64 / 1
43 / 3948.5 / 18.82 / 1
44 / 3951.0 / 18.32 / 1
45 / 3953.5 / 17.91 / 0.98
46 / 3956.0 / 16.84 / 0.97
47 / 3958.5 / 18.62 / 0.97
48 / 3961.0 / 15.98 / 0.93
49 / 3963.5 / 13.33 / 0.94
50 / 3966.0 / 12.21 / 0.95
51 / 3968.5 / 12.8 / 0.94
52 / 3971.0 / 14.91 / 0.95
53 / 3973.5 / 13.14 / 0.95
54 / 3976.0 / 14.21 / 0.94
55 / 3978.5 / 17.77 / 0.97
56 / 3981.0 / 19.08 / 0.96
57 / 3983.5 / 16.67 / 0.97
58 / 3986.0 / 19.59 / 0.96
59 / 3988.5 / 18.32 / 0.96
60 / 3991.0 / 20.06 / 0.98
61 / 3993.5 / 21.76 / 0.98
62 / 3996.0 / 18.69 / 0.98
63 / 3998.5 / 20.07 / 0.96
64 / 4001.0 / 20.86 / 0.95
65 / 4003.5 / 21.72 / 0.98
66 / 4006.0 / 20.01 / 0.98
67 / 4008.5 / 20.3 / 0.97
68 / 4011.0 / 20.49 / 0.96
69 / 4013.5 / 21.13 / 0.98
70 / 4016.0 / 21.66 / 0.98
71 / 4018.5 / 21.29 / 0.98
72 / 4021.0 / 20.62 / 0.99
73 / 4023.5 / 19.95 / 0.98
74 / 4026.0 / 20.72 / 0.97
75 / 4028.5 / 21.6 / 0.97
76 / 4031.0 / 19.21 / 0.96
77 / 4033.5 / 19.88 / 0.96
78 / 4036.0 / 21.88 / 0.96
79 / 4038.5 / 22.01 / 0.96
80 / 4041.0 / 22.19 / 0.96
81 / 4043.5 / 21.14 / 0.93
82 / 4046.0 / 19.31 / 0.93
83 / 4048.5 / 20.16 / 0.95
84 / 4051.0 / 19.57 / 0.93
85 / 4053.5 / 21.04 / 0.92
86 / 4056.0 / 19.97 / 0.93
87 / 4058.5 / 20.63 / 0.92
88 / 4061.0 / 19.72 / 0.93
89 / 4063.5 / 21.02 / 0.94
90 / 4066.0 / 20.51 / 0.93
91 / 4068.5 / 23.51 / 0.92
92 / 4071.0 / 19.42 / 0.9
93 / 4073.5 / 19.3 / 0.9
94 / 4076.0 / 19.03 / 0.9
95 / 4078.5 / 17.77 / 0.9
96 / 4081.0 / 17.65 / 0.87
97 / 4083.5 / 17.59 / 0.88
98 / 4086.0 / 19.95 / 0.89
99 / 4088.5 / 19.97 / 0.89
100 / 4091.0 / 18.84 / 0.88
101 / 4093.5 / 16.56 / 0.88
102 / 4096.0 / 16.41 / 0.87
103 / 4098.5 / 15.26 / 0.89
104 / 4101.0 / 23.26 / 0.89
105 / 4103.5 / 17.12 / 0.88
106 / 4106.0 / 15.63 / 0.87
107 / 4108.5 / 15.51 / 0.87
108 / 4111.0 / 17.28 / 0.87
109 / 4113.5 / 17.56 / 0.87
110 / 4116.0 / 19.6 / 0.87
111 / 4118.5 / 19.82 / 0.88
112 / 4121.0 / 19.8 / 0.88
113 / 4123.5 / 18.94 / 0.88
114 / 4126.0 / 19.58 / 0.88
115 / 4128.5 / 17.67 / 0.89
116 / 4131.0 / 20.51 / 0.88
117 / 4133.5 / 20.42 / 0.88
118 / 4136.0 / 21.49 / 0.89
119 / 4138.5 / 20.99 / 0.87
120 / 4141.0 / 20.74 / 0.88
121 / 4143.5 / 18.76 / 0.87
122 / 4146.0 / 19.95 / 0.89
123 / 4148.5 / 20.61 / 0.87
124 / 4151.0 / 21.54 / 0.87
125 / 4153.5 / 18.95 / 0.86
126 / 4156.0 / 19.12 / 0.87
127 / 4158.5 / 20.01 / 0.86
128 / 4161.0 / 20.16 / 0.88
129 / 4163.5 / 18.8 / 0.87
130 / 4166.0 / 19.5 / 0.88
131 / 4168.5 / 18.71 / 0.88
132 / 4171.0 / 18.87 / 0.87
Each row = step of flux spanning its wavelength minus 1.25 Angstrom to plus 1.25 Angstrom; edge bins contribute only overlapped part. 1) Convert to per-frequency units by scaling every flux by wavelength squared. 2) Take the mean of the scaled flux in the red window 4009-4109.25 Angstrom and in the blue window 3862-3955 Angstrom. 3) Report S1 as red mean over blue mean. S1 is 1.2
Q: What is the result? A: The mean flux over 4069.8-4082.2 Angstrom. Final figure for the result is 18.6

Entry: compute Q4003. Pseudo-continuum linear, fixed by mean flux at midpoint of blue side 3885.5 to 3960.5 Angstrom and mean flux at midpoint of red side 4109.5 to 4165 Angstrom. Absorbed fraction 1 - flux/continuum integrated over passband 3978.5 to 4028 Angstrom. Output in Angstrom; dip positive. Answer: -4.0 Angstrom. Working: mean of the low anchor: 18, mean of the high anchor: 19.6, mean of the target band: 20.1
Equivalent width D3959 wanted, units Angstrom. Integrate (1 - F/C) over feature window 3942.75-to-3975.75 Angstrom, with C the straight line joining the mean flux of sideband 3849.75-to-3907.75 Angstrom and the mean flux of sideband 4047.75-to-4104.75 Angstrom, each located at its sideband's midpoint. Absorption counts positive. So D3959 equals 4.6 Angstrom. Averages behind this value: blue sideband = 18.4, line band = 16.1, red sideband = 19.3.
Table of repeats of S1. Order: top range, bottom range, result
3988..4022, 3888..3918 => 1.19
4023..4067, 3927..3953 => 1.23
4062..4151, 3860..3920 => 1.15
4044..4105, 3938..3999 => 1.17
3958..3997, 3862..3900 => 0.98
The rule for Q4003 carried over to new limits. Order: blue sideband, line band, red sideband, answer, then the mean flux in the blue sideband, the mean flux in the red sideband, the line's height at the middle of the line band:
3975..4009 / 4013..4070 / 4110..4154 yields -4.1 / 19.2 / 19.7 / 19.4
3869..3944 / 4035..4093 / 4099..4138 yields -4.3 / 17.9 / 18.9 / 18.6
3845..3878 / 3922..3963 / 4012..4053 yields 5.3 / 19.9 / 20.8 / 20.3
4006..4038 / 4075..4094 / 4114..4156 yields 1.7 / 20.7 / 19.9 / 20.3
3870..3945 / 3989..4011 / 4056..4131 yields -2.5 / 17.8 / 18.8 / 18.3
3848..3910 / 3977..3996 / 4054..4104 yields -0.1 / 18.5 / 19.2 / 18.9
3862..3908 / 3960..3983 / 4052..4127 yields 4.5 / 18.1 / 18.9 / 18.5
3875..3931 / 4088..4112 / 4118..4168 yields 2.4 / 17.9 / 19.9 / 19.5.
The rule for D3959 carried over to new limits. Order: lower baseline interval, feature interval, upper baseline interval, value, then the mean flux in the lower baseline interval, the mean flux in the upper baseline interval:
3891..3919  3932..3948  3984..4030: 1.4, 18.4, 20.4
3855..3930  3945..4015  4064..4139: 2.9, 18.6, 18.9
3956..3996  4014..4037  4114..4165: -4.1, 16.6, 19.8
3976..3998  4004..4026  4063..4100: -2.3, 18.8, 18.8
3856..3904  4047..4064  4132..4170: -0.8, 18.1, 20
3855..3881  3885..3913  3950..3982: 2.0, 20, 15.7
